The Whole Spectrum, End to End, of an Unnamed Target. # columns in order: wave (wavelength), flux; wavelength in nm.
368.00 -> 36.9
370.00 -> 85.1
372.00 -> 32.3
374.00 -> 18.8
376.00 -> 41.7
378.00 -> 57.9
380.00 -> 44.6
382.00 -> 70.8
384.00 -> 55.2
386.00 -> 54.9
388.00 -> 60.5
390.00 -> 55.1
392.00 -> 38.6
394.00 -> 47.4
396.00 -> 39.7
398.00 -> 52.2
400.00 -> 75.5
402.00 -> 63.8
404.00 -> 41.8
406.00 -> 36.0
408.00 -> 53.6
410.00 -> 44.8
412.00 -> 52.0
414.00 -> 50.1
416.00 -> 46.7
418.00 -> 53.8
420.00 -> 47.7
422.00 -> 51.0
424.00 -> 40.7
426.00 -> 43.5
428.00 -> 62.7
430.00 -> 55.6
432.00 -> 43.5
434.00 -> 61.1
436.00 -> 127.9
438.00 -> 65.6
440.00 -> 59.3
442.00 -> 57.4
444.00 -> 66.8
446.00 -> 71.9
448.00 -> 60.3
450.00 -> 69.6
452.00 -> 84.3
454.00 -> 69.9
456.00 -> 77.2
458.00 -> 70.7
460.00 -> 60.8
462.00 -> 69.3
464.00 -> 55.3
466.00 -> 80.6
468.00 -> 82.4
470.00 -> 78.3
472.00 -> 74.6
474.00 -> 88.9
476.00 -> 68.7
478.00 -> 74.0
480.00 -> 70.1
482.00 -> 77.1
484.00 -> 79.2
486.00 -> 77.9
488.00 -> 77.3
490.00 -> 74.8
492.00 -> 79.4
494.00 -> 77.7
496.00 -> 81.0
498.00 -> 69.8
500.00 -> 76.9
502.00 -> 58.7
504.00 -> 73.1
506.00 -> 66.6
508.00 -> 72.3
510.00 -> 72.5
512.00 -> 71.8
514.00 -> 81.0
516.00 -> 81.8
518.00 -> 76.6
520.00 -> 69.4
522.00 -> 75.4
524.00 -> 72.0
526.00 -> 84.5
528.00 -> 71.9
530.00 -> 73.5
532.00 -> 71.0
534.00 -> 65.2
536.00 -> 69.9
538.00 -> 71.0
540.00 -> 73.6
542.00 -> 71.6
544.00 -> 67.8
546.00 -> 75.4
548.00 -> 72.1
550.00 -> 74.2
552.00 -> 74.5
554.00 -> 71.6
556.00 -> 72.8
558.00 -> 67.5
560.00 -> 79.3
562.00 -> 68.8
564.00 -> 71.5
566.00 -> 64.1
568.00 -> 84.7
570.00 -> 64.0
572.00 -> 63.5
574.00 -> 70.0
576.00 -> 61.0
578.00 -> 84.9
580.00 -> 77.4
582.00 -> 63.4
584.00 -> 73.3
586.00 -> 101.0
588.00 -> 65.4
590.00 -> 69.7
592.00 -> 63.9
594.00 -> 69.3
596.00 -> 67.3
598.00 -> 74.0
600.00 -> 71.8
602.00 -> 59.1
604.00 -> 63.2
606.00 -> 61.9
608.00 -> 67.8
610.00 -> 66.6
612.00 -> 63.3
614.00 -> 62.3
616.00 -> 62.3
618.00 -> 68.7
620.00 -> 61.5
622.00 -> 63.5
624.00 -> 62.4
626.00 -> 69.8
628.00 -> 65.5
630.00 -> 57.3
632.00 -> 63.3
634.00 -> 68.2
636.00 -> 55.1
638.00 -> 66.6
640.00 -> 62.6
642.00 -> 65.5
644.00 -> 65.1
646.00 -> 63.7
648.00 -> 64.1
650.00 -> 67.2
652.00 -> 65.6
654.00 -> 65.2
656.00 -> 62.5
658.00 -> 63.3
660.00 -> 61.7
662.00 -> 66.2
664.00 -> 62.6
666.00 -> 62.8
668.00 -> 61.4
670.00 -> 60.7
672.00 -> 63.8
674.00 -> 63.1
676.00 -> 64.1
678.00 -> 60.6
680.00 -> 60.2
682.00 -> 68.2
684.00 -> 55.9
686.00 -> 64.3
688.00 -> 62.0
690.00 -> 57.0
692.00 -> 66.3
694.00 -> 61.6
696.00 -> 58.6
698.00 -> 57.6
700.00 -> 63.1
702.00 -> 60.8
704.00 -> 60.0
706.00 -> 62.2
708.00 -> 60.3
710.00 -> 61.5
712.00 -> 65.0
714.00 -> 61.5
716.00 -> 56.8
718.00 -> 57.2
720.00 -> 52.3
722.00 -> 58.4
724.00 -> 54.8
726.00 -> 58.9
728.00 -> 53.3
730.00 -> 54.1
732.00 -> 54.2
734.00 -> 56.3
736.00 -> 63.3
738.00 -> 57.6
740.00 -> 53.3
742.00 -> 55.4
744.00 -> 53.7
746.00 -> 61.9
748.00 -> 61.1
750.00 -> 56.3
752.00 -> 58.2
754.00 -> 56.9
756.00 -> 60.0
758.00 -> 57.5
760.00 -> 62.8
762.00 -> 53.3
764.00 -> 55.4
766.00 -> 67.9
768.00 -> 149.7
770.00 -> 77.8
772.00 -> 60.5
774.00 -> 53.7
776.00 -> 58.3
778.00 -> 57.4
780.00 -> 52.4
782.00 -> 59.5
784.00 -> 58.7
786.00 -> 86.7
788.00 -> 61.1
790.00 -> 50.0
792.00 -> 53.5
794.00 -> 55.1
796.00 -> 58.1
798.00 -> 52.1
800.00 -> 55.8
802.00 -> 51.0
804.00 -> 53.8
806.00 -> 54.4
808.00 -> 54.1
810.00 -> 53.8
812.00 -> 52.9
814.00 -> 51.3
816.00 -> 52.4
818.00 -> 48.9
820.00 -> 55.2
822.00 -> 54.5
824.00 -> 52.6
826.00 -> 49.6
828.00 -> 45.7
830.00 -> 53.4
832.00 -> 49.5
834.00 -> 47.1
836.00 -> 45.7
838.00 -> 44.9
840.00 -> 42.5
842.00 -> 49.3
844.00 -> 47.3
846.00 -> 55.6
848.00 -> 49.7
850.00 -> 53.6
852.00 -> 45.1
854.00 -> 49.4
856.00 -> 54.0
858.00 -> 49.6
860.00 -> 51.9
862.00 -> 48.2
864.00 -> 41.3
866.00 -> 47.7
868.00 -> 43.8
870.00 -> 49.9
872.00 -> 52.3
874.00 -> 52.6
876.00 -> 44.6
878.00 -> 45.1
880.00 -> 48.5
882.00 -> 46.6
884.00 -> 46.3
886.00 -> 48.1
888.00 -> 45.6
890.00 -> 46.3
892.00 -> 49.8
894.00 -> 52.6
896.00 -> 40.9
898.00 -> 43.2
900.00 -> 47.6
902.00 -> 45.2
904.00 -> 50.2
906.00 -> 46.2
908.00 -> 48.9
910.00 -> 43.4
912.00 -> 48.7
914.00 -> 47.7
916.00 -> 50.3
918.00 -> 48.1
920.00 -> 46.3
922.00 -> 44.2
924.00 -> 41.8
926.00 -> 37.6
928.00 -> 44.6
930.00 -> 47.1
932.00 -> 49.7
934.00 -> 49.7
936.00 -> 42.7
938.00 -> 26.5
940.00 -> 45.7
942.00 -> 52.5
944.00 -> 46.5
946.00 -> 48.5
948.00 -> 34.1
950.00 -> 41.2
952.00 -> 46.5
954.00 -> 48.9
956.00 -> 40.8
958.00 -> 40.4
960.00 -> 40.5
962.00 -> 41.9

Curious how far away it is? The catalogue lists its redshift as 0.169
